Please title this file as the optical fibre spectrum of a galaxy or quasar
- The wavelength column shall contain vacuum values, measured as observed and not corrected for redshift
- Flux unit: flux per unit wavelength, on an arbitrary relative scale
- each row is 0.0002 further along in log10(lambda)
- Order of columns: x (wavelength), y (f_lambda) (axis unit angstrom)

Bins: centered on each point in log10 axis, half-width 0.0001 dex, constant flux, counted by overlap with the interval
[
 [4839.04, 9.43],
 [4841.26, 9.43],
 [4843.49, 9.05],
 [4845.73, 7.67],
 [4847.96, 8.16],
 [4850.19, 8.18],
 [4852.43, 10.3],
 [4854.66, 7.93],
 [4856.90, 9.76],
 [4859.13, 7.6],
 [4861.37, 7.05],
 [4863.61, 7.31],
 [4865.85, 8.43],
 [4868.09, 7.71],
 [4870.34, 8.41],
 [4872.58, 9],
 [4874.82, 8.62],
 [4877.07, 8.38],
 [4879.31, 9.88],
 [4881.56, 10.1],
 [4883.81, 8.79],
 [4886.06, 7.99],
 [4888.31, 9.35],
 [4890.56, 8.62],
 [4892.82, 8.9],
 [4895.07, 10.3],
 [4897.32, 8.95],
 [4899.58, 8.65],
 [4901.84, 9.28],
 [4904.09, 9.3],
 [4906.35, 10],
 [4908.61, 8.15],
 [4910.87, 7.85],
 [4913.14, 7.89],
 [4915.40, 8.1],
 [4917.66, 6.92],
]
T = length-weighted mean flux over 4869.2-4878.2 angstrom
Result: 8.61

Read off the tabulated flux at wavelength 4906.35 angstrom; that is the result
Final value 10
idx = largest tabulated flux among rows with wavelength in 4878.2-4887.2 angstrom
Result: 10.1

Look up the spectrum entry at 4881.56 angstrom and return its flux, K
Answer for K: 10.1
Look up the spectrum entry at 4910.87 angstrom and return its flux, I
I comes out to 7.85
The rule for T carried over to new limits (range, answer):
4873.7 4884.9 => 9.16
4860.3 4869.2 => 7.63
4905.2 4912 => 8.67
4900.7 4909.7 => 9.19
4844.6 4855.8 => 8.44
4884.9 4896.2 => 9.03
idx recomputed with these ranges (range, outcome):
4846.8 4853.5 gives 10.3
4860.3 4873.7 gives 9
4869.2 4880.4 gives 9.88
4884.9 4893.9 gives 9.35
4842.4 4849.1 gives 9.05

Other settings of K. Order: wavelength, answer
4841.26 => 9.43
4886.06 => 7.99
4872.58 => 9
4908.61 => 8.15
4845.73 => 7.67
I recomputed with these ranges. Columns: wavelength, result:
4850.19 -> 8.18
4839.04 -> 9.43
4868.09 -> 7.71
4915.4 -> 8.1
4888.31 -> 9.35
